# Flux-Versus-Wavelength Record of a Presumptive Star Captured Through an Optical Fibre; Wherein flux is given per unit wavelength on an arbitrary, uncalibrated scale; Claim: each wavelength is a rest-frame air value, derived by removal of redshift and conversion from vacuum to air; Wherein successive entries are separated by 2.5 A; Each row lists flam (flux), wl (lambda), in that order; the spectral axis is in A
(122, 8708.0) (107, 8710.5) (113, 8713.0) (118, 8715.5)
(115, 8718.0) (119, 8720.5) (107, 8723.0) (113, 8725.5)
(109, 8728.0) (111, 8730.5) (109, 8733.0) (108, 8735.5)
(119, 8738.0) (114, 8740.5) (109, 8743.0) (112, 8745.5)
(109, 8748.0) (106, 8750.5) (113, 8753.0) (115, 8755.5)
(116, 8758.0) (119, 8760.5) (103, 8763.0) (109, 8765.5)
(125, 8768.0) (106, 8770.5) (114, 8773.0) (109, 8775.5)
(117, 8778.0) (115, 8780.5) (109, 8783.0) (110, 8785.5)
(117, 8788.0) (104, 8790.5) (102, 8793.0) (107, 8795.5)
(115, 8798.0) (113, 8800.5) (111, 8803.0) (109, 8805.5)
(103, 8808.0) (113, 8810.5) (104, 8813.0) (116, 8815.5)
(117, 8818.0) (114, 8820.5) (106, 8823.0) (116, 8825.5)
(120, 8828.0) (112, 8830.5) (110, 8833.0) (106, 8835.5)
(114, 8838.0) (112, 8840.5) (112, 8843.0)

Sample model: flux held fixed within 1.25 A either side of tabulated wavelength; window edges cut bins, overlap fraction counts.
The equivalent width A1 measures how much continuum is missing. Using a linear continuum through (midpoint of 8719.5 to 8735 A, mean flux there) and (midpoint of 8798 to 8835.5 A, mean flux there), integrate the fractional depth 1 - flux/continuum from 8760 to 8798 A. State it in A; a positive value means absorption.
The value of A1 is 0.1 A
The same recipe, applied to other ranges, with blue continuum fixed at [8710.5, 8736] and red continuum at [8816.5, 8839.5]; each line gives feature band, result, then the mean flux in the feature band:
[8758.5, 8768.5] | -0.09 A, 113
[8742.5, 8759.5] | 0.09 A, 112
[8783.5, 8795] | 0.44 A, 108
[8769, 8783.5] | 0.05 A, 112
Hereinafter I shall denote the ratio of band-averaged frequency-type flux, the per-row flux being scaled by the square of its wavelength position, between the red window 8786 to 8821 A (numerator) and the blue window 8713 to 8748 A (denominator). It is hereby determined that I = 1.0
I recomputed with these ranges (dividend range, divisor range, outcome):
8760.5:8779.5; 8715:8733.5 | 1.01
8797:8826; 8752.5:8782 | 0.99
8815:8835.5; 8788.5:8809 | 1.05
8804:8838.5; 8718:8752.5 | 1.02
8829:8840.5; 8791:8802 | 1.03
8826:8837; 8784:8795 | 1.05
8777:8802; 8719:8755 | 1.01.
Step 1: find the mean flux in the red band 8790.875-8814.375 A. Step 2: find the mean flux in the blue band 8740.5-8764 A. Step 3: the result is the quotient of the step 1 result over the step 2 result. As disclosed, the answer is 0.97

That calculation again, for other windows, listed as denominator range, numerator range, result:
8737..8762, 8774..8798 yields 0.98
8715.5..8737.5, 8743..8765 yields 0.99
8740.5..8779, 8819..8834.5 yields 1.01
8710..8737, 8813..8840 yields 1.01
